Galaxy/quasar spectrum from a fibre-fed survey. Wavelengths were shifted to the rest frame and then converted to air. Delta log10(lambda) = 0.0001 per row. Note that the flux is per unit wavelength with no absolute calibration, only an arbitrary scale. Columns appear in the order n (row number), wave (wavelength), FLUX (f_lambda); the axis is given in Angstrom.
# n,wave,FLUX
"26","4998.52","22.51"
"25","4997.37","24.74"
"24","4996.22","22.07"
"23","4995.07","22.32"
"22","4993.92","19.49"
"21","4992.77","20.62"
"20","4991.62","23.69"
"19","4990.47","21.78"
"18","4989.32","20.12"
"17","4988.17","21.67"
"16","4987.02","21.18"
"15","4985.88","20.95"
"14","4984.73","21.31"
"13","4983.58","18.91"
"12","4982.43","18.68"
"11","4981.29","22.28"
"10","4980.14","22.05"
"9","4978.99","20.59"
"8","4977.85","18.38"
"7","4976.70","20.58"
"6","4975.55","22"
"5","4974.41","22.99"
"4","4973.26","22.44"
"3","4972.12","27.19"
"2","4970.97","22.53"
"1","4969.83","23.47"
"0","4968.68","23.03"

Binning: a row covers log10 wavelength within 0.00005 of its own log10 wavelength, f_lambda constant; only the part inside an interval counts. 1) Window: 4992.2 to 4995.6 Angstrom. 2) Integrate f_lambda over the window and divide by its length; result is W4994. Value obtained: 20.8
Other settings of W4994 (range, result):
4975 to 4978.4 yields 20.3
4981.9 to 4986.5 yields 20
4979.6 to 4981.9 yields 22.1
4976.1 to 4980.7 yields 20.4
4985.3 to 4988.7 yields 21.3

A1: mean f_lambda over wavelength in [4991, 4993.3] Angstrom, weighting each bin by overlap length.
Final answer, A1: 22.2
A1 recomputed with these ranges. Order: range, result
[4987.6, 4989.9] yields 20.9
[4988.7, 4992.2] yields 21.8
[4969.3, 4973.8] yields 23.9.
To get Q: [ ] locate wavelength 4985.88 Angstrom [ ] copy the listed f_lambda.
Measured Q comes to 20.95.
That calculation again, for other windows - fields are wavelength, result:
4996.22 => 22.07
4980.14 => 22.05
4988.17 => 21.67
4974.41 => 22.99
